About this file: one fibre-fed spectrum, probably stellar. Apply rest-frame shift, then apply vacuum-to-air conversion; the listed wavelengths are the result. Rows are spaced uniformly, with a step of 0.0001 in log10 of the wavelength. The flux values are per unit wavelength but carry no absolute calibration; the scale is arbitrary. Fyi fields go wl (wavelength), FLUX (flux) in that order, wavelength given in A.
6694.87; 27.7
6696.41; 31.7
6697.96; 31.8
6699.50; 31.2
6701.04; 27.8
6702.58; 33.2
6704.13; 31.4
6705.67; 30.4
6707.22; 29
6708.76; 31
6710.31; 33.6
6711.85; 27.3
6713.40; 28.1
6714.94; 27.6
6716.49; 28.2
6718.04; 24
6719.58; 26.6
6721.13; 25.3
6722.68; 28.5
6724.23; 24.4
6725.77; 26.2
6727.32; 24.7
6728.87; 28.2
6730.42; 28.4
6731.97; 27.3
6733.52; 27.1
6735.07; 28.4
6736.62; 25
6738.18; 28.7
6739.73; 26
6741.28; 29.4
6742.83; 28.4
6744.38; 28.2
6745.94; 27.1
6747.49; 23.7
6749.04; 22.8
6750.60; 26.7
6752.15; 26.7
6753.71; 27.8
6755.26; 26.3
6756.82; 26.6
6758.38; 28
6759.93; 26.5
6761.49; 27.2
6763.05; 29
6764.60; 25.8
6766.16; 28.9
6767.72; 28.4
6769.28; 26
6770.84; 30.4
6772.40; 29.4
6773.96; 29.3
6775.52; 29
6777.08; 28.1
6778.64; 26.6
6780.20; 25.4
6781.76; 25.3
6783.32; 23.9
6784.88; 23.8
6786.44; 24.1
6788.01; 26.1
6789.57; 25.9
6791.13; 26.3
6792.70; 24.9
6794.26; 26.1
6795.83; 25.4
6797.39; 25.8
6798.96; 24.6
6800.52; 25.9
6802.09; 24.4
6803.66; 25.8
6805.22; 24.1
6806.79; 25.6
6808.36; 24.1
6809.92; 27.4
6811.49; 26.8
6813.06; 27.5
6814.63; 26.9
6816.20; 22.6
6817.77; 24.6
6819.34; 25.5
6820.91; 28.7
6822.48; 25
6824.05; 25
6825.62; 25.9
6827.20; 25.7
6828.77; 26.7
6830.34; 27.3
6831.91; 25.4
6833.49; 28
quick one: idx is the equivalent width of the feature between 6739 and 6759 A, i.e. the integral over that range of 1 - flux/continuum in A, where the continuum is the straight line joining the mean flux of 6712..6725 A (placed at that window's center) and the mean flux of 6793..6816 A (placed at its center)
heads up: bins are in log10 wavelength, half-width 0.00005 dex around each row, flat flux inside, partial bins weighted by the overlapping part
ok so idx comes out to -0.4 A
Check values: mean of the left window 26.6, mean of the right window 25.6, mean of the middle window 26.7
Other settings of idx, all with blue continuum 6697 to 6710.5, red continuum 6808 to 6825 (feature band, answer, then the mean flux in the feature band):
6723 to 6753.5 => 2.73 A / 26.8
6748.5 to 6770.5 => 1.08 A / 27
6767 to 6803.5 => 1.33 A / 26.3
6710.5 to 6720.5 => 1.01 A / 27.3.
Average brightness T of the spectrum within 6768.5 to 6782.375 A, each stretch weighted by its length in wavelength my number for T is 27.8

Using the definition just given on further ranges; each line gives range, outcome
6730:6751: 26.9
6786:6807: 25.4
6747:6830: 26.2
